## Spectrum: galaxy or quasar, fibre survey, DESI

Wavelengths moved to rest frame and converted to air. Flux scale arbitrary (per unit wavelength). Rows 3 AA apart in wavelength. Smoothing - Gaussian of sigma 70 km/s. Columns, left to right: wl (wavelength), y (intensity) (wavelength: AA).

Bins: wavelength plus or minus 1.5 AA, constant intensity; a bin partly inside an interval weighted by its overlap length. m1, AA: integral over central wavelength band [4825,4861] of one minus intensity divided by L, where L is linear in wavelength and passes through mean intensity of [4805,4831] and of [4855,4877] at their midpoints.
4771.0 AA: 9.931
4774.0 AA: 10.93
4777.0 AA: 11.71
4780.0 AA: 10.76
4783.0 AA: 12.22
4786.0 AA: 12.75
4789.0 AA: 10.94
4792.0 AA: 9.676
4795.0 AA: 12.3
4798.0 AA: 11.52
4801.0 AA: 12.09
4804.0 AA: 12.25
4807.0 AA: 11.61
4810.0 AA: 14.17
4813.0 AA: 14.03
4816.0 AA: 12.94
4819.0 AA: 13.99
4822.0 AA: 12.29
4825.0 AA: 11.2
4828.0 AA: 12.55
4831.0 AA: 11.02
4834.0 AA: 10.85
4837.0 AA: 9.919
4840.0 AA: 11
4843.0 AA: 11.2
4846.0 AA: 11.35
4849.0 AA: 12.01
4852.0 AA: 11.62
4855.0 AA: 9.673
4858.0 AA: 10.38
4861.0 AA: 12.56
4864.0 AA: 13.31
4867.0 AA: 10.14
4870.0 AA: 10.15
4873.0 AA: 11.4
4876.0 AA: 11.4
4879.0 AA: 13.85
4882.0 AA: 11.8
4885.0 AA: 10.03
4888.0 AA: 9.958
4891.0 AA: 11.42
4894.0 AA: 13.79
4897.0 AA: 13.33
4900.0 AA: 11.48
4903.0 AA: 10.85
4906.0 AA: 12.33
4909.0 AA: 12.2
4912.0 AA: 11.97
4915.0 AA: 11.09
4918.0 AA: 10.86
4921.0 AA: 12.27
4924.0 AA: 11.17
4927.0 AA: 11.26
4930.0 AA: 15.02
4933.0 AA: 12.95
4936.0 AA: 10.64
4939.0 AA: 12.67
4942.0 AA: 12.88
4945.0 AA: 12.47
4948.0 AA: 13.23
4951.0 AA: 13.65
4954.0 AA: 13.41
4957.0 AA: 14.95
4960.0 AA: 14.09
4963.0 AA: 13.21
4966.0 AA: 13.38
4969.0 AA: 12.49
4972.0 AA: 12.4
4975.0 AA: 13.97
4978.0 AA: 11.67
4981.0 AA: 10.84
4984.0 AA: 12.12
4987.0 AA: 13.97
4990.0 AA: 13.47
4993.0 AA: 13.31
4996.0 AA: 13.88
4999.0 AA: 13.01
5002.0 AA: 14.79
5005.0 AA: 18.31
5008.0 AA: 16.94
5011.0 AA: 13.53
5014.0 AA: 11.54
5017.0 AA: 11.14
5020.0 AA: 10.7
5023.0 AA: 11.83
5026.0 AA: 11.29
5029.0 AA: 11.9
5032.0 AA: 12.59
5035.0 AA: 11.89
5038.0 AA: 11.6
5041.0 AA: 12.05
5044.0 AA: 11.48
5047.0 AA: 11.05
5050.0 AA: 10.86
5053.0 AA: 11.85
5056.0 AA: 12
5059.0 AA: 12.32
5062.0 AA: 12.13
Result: 2.46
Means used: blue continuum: 12.7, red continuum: 11.2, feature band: 11.1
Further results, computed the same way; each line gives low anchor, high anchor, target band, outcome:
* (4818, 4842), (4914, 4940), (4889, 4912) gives -0.5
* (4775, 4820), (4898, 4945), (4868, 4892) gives 1.7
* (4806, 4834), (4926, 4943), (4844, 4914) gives 5.5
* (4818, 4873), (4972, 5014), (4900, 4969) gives 1.3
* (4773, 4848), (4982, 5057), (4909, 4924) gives 0.8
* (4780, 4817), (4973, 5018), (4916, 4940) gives 1.8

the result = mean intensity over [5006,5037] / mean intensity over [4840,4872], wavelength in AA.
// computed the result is 1.11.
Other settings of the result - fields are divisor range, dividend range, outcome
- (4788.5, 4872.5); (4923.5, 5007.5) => 1.14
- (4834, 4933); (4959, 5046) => 1.11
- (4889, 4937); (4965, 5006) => 1.11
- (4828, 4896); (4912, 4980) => 1.12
